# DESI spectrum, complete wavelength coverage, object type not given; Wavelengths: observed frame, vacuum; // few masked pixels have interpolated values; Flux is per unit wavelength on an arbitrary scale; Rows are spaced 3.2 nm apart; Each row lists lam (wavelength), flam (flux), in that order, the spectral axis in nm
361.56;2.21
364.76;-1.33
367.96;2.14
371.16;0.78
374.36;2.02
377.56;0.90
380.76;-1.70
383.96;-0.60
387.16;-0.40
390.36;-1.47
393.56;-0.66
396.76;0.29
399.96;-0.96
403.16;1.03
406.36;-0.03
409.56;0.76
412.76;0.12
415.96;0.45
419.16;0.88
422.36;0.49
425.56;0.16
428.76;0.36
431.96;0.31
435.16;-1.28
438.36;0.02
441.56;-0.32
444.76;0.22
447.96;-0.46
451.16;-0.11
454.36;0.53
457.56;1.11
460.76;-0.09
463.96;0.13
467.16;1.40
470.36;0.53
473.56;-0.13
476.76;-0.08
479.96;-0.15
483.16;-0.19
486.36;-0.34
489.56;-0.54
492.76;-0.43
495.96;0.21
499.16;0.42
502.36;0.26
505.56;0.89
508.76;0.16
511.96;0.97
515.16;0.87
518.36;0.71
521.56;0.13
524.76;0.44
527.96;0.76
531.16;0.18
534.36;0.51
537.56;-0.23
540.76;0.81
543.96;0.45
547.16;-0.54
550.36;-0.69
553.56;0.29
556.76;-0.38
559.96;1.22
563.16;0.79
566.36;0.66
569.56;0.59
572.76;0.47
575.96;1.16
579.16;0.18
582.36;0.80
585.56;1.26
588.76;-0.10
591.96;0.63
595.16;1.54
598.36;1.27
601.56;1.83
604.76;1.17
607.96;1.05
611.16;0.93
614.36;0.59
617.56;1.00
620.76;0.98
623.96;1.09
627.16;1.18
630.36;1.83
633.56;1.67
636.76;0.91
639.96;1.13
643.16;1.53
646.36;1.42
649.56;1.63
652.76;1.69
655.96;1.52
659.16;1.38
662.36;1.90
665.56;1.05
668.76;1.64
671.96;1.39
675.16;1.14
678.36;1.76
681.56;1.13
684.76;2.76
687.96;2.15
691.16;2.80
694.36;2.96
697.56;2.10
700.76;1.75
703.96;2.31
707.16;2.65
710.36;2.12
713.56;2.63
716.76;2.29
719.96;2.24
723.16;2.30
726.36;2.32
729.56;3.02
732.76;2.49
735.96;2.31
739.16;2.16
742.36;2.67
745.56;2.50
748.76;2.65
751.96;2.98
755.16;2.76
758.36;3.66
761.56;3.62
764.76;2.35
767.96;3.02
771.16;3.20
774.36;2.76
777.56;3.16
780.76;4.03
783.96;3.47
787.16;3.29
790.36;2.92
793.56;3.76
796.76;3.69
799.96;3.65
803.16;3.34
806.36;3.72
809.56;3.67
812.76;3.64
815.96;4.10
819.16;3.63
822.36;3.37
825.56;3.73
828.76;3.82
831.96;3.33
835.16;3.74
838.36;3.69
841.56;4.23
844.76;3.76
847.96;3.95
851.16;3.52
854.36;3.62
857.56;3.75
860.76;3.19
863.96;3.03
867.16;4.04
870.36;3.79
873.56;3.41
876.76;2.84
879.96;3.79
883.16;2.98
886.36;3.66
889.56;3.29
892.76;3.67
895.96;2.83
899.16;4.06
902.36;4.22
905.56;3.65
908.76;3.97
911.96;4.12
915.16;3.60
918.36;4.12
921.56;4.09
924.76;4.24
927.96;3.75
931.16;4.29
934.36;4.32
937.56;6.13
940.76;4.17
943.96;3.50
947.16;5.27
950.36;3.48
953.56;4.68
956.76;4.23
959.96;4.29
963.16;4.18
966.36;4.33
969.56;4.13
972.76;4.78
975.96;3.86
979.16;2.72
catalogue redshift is 0.717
